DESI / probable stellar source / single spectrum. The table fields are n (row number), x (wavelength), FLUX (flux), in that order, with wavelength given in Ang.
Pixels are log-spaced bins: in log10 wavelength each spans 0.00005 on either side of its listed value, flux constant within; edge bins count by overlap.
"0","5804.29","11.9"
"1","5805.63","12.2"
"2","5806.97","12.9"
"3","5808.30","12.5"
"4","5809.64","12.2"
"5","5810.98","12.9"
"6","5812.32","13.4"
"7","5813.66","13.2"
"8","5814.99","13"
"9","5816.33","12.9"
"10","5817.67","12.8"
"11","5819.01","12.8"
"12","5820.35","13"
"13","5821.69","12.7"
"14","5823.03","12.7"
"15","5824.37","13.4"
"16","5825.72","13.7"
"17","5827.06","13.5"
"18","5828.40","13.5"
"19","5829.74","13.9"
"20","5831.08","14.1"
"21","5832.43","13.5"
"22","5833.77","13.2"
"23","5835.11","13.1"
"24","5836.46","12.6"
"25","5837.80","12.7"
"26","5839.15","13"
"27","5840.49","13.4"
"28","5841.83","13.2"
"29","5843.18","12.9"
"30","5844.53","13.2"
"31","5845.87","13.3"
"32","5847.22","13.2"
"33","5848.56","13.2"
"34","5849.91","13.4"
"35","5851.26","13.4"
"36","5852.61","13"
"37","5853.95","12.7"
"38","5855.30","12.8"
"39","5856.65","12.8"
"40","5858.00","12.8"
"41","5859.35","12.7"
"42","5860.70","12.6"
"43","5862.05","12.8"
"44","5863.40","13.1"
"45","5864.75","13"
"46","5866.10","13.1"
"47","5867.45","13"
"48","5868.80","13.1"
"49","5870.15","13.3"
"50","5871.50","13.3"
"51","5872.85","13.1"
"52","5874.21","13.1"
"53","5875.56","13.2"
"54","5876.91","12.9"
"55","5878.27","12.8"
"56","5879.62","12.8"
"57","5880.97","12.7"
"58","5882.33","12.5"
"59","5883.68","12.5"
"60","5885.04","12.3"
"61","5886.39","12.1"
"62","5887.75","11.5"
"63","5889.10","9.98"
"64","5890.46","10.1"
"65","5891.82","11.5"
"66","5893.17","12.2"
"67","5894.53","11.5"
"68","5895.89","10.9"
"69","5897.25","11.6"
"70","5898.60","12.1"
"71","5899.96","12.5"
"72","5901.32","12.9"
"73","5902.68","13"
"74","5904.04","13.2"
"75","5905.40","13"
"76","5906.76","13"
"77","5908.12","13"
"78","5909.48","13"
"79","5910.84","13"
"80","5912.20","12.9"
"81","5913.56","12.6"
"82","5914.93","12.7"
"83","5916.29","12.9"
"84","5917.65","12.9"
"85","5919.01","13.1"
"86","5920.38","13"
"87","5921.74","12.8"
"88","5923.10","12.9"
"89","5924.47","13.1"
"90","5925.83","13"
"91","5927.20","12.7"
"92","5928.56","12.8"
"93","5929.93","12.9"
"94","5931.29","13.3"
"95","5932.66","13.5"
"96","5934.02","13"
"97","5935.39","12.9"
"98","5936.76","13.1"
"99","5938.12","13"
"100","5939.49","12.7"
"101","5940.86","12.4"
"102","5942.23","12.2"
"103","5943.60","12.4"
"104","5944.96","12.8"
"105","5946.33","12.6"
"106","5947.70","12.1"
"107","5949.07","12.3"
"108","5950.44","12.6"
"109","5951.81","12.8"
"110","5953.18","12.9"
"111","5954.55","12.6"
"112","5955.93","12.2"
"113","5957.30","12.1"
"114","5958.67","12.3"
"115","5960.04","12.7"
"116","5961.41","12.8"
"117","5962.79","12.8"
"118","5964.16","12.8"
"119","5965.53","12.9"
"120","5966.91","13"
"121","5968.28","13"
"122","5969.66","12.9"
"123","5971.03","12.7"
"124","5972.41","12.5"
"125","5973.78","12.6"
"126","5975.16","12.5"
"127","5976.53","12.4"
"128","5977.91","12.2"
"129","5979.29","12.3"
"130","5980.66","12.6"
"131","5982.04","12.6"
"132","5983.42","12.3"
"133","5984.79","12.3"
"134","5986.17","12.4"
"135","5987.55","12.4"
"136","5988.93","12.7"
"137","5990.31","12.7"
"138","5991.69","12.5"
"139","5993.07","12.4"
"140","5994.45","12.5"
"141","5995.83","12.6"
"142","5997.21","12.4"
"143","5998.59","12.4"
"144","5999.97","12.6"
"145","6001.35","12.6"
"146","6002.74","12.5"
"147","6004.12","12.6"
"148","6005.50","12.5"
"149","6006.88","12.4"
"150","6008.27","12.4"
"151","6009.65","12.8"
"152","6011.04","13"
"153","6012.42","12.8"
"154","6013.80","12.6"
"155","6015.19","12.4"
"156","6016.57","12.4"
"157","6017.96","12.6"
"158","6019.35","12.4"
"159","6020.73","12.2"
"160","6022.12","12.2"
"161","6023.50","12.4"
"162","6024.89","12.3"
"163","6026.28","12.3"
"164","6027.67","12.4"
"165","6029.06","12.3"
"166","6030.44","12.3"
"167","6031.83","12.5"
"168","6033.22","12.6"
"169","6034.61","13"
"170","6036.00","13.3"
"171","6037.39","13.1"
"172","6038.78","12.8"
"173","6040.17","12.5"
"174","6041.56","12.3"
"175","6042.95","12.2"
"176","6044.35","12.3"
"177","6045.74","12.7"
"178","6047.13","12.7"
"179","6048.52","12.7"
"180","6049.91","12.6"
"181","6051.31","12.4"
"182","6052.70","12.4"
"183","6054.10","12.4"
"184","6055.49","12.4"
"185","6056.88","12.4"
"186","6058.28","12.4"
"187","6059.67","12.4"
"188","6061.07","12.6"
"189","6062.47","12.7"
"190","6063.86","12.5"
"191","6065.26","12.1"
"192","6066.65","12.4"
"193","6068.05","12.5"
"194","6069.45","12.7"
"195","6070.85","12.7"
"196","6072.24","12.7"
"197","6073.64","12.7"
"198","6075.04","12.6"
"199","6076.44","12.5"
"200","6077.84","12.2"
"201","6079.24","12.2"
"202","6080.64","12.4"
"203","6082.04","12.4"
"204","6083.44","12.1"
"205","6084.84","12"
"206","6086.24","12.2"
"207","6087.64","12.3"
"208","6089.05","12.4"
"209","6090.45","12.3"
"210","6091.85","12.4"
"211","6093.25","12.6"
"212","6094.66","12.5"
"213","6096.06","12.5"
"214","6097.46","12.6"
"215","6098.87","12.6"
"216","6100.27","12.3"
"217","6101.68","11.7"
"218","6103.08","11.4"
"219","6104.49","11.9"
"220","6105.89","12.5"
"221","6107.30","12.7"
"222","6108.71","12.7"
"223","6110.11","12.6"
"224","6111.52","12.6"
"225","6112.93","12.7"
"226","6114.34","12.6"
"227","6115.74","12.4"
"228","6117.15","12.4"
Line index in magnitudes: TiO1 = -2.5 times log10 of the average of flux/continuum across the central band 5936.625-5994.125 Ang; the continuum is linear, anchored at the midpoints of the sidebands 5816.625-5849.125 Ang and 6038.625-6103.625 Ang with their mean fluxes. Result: 0.02 mag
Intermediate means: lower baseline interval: 13.2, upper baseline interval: 12.4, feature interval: 12.6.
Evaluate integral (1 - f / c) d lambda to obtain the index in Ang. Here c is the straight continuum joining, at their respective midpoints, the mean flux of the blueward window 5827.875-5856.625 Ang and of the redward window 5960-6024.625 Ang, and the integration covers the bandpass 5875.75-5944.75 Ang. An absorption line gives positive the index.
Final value 1.9 Ang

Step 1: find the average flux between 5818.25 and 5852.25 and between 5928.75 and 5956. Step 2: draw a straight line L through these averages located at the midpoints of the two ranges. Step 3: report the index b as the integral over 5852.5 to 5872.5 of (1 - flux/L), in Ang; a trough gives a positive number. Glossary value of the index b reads 0.2 Ang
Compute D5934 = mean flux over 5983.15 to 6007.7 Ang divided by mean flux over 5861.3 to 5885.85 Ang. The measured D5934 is 0.97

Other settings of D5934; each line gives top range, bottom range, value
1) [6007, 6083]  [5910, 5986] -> 0.98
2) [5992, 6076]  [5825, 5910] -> 0.98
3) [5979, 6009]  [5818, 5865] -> 0.95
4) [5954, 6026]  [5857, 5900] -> 1.01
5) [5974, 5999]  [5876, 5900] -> 1.05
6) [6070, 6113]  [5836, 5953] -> 0.97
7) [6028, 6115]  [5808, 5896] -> 0.97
